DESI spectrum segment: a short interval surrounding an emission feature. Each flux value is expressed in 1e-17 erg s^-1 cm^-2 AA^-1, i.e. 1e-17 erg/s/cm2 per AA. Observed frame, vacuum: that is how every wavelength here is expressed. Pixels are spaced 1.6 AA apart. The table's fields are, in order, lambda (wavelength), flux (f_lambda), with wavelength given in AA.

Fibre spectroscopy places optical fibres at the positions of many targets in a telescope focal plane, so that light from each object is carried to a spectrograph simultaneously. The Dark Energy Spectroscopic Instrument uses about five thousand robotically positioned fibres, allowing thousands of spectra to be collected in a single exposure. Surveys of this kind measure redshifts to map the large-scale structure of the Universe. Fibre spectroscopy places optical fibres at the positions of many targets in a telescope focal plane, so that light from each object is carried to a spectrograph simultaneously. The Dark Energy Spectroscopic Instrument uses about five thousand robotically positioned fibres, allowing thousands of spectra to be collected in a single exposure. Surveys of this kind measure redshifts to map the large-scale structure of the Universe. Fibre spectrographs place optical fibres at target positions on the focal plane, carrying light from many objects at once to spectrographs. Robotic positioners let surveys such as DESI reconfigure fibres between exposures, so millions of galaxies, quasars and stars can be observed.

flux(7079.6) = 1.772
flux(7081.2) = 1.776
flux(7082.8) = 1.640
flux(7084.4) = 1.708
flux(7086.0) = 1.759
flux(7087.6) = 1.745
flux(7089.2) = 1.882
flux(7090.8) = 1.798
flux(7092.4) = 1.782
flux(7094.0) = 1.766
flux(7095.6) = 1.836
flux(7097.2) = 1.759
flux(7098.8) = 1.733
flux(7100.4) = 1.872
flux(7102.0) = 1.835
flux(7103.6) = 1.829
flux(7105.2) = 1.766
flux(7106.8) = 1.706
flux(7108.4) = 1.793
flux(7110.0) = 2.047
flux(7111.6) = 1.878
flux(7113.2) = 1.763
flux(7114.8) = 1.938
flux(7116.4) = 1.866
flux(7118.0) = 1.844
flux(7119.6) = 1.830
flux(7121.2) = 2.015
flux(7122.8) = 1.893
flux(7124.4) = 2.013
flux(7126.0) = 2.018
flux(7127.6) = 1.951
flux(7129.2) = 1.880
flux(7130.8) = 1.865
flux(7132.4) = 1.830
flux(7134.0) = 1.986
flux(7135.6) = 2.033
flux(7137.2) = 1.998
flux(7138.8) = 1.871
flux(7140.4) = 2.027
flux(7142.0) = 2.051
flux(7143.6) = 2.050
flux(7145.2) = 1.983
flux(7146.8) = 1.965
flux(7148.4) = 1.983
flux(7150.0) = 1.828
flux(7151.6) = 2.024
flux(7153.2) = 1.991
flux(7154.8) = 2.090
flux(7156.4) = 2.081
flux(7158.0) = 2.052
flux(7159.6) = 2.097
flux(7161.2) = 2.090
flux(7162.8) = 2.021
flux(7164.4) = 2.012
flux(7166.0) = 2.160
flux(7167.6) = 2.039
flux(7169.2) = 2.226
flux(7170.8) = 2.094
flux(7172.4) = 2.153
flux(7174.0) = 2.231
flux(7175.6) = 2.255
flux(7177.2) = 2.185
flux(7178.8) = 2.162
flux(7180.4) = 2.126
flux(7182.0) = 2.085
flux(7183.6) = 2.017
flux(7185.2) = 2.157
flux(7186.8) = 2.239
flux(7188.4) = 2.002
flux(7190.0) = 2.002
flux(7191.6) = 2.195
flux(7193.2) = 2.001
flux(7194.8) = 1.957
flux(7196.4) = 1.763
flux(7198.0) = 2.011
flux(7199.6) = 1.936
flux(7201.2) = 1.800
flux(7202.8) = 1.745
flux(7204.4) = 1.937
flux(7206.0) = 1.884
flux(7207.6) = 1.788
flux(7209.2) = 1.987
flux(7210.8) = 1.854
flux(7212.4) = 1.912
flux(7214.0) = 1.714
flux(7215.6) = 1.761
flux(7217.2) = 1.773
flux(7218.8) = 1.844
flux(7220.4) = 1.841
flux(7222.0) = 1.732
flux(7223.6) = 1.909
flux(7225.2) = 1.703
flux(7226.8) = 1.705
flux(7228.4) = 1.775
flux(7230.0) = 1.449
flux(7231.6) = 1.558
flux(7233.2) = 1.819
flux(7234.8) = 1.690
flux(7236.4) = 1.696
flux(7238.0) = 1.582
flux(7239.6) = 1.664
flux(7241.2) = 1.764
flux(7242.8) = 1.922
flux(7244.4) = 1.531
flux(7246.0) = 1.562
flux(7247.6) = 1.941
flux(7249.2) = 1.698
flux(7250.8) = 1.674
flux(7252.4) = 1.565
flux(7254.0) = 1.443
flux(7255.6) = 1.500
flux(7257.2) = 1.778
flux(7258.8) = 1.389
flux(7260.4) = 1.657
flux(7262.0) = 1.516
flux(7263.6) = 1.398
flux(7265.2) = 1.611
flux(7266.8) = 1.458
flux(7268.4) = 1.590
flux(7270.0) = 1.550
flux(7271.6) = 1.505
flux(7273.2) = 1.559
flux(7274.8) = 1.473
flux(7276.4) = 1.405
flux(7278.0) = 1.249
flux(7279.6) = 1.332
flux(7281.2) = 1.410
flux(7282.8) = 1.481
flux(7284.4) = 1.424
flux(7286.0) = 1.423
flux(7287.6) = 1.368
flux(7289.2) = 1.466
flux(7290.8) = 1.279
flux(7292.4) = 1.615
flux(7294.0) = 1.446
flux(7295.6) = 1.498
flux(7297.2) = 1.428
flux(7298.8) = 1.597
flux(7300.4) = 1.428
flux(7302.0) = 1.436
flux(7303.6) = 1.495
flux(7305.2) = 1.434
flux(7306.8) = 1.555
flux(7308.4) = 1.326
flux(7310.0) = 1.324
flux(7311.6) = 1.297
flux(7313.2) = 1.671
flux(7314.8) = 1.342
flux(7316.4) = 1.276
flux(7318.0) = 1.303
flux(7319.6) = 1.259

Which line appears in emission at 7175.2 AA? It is C III]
